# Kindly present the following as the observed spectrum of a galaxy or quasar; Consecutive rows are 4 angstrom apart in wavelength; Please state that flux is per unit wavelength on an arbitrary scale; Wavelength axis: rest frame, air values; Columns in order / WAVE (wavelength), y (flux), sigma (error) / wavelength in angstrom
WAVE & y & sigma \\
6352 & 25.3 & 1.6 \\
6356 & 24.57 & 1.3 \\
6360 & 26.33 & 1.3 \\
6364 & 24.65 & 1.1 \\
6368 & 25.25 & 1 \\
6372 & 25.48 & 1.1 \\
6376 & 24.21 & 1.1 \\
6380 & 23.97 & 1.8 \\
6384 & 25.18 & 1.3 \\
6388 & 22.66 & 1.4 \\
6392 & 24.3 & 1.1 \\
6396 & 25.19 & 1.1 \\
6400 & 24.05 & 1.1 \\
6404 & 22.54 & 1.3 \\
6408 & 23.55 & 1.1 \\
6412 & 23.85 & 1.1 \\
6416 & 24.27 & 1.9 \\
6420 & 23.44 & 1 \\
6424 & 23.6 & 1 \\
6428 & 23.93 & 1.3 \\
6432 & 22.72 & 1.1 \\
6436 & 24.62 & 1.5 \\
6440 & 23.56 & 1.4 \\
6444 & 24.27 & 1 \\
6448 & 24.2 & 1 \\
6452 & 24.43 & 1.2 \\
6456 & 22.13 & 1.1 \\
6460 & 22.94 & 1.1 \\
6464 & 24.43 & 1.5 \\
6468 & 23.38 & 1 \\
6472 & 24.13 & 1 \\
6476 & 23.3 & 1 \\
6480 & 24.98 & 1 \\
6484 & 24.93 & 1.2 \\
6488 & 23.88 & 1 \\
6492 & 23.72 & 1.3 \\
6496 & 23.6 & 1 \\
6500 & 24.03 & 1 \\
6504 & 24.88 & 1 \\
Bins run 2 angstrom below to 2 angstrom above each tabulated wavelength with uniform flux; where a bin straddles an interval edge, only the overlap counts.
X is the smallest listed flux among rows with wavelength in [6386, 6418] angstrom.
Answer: 22.54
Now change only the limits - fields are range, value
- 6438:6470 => 22.13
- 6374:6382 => 23.97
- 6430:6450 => 22.72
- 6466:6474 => 23.38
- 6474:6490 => 23.3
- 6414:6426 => 23.44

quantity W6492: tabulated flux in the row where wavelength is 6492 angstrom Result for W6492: 23.72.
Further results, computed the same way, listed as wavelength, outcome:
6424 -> 23.6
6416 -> 24.27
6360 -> 26.33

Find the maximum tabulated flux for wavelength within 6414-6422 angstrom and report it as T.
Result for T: 24.27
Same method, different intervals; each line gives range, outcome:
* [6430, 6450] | 24.62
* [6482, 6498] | 24.93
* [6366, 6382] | 25.48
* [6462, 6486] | 24.98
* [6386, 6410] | 25.19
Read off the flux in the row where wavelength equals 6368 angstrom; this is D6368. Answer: 25.25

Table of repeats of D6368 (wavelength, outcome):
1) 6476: 23.3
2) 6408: 23.55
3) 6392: 24.3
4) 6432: 22.72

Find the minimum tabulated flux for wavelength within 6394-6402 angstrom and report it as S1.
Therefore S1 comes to 24.05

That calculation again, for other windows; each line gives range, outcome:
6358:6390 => 22.66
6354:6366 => 24.57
